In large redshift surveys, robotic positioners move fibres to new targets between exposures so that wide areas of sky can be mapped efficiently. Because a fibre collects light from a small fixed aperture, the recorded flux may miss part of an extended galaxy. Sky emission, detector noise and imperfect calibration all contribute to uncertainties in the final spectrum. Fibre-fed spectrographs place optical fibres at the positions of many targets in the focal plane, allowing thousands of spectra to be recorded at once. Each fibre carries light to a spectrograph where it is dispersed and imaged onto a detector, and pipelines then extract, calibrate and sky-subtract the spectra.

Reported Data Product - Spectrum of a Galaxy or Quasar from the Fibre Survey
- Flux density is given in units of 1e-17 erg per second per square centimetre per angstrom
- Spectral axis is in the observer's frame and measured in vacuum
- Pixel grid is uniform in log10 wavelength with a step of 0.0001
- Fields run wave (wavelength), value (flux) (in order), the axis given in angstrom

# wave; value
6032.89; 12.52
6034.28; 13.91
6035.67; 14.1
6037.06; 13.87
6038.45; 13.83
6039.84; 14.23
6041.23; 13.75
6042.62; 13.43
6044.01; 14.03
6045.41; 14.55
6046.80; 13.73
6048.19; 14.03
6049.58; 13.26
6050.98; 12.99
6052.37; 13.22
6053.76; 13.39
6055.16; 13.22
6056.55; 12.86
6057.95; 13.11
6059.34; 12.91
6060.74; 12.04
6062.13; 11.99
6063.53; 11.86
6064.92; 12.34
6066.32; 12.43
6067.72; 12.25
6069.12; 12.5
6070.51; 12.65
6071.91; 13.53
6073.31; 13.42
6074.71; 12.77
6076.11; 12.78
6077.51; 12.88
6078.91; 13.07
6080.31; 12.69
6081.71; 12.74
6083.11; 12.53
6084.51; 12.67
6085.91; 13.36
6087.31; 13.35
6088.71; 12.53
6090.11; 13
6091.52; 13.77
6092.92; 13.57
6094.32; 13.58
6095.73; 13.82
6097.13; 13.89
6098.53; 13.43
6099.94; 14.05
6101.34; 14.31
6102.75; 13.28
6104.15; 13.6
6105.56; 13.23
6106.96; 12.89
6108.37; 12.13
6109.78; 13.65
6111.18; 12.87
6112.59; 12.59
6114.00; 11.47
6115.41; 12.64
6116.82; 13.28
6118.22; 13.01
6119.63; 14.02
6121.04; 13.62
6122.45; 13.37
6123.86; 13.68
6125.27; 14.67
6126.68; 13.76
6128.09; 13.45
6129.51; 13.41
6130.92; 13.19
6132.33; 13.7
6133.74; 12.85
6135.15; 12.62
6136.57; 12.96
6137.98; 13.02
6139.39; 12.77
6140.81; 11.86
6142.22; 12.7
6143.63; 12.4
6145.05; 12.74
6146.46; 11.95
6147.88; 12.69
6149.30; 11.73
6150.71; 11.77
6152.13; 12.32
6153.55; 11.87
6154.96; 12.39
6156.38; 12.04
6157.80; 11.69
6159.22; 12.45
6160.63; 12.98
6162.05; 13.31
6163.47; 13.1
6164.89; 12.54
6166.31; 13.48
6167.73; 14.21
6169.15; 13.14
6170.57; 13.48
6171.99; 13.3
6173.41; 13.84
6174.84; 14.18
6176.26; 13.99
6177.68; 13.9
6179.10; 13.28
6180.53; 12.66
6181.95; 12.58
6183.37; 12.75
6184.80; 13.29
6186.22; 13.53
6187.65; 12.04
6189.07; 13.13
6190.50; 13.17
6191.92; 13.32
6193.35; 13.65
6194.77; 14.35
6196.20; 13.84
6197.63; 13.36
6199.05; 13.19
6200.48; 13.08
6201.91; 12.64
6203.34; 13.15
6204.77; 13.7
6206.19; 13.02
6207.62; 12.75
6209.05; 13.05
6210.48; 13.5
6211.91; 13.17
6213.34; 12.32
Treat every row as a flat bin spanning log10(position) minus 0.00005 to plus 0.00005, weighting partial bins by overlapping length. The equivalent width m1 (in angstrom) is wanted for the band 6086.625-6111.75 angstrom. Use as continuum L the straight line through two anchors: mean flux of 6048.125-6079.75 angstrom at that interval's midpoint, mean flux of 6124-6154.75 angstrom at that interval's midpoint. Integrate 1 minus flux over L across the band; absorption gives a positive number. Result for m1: -1.1 angstrom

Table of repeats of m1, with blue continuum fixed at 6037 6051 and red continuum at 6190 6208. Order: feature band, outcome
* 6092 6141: 1.1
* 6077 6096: 0.8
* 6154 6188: 0.9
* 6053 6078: 1.9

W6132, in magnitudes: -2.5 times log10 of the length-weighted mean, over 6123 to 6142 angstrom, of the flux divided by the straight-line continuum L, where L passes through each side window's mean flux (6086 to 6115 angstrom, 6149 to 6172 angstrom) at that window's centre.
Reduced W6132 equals -0.02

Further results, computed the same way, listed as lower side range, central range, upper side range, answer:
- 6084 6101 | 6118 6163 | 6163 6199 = 0.047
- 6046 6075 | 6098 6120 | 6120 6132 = 0.026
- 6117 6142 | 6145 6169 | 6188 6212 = 0.061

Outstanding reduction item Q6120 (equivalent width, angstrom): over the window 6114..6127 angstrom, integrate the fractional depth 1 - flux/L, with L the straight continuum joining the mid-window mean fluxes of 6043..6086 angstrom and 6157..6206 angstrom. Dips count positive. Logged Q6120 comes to -0.3 angstrom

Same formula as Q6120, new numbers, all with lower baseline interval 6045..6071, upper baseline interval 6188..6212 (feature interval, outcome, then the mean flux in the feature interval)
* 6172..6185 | -0.15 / 13.4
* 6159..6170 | 0.00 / 13.2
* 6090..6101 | -0.59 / 13.7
